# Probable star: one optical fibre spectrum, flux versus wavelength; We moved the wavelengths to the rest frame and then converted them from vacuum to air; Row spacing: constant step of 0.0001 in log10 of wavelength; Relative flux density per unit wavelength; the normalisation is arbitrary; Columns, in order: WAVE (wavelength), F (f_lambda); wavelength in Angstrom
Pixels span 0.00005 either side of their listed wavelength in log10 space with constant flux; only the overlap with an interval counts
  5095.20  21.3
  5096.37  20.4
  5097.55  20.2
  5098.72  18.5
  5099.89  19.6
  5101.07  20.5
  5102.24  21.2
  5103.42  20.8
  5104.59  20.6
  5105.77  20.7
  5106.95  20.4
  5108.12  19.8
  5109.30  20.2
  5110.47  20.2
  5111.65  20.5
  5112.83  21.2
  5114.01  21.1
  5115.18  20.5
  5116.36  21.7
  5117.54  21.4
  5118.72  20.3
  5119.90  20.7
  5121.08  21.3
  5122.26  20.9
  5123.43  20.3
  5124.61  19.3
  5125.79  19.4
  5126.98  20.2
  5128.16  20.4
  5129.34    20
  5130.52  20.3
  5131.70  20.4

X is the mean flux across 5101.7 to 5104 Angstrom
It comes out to 21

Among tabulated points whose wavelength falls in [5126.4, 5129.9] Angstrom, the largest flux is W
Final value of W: 20.4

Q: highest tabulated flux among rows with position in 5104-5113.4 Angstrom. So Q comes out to 21.2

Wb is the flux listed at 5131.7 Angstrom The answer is 20.4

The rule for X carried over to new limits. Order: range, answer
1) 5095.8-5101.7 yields 19.9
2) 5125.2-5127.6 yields 19.7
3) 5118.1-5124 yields 20.7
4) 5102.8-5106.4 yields 20.7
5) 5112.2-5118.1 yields 21.2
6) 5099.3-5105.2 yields 20.5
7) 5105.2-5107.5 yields 20.5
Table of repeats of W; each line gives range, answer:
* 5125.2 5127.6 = 20.2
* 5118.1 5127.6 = 21.3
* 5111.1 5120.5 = 21.7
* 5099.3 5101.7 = 20.5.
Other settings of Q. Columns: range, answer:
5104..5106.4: 20.7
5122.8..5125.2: 20.3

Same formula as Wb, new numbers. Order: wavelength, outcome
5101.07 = 20.5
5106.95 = 20.4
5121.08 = 21.3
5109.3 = 20.2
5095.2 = 21.3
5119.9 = 20.7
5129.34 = 20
